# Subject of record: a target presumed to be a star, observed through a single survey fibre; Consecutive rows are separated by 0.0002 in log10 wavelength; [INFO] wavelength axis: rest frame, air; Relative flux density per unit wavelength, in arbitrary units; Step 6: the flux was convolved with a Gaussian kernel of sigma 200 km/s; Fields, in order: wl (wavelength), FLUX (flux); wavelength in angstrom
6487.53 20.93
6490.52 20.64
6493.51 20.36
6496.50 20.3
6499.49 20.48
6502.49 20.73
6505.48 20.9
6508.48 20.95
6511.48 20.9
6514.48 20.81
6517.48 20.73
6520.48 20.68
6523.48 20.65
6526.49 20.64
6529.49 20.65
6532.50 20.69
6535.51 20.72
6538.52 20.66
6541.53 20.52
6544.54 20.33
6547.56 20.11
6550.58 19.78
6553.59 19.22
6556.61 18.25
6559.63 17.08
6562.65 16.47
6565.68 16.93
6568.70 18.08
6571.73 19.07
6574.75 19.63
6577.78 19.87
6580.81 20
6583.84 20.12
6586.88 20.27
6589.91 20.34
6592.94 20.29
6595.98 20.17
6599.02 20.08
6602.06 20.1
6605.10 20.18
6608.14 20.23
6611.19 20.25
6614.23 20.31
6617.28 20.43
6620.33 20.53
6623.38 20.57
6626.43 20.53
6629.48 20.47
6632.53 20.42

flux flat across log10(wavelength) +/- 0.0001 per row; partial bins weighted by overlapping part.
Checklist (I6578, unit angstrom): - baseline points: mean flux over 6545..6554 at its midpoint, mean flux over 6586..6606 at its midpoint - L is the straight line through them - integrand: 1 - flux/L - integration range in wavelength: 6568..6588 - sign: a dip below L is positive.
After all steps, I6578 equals 0.4 angstrom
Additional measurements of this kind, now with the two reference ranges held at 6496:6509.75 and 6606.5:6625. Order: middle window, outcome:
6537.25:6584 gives 3.3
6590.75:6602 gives 0.1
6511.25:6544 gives -0.1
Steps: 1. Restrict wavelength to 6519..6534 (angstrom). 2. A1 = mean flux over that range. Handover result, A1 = 20.7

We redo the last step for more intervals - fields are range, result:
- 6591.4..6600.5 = 20.2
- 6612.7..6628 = 20.5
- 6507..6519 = 20.8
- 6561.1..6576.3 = 18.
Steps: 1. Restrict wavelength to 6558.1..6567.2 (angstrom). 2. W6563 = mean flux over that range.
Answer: 16.8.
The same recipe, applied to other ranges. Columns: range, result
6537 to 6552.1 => 20.3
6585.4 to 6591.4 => 20.3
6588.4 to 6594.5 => 20.3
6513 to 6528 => 20.7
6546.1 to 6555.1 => 19.7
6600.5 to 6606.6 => 20.1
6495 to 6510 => 20.7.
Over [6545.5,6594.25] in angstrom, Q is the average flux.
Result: 19.1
